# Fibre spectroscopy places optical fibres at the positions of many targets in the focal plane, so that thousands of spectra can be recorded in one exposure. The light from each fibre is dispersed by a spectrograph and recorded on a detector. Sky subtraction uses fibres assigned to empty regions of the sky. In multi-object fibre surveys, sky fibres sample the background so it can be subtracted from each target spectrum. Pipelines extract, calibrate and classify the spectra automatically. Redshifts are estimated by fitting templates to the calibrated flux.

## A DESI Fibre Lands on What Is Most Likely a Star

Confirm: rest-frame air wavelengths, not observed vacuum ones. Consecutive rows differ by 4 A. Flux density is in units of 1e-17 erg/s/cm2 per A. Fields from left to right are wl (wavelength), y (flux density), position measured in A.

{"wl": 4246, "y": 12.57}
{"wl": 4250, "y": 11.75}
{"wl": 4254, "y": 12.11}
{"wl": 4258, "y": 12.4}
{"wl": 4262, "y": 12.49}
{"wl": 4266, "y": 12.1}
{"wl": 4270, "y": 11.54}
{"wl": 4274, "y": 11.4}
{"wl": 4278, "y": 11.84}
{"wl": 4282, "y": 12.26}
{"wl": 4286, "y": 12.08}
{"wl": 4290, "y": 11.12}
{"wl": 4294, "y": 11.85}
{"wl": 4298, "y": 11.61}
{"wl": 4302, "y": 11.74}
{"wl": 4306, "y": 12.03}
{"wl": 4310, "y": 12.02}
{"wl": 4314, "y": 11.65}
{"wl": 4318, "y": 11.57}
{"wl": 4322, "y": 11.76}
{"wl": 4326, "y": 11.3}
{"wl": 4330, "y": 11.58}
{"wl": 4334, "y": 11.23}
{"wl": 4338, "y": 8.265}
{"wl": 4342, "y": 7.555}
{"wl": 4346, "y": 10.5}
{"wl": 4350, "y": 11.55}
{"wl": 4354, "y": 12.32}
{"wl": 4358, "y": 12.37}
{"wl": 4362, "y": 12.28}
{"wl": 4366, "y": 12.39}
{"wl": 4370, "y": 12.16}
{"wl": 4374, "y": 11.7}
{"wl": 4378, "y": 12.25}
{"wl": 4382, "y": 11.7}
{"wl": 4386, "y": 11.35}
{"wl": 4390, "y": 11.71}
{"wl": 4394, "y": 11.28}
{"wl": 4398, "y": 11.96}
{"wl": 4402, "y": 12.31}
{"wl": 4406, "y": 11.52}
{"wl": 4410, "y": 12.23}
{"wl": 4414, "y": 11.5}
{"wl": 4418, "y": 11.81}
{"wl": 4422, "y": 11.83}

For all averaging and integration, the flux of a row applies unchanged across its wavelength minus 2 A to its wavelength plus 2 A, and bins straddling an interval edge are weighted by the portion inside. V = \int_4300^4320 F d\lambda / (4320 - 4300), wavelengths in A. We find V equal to 11.8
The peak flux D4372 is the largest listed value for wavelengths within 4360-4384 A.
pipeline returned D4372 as 12.39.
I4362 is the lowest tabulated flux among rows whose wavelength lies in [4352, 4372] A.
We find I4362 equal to 12.16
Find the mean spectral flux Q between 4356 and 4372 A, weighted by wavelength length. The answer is 12.3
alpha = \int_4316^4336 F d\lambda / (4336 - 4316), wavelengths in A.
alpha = 11.5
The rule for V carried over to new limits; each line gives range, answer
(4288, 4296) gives 11.5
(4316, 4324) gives 11.7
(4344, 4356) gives 11.5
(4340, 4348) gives 9.03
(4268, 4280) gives 11.6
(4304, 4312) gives 12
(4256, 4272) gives 12.1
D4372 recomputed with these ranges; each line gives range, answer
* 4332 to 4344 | 11.23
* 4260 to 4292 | 12.49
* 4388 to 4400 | 11.96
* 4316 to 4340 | 11.76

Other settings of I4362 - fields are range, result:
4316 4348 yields 7.555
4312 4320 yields 11.57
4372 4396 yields 11.28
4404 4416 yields 11.5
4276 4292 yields 11.12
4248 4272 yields 11.54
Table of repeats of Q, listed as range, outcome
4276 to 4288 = 12.1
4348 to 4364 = 12.1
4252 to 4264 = 12.3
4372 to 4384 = 11.9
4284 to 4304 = 11.7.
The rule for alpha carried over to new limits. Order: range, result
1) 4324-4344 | 9.99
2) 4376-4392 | 11.8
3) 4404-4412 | 11.9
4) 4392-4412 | 11.9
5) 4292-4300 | 11.7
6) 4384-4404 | 11.7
